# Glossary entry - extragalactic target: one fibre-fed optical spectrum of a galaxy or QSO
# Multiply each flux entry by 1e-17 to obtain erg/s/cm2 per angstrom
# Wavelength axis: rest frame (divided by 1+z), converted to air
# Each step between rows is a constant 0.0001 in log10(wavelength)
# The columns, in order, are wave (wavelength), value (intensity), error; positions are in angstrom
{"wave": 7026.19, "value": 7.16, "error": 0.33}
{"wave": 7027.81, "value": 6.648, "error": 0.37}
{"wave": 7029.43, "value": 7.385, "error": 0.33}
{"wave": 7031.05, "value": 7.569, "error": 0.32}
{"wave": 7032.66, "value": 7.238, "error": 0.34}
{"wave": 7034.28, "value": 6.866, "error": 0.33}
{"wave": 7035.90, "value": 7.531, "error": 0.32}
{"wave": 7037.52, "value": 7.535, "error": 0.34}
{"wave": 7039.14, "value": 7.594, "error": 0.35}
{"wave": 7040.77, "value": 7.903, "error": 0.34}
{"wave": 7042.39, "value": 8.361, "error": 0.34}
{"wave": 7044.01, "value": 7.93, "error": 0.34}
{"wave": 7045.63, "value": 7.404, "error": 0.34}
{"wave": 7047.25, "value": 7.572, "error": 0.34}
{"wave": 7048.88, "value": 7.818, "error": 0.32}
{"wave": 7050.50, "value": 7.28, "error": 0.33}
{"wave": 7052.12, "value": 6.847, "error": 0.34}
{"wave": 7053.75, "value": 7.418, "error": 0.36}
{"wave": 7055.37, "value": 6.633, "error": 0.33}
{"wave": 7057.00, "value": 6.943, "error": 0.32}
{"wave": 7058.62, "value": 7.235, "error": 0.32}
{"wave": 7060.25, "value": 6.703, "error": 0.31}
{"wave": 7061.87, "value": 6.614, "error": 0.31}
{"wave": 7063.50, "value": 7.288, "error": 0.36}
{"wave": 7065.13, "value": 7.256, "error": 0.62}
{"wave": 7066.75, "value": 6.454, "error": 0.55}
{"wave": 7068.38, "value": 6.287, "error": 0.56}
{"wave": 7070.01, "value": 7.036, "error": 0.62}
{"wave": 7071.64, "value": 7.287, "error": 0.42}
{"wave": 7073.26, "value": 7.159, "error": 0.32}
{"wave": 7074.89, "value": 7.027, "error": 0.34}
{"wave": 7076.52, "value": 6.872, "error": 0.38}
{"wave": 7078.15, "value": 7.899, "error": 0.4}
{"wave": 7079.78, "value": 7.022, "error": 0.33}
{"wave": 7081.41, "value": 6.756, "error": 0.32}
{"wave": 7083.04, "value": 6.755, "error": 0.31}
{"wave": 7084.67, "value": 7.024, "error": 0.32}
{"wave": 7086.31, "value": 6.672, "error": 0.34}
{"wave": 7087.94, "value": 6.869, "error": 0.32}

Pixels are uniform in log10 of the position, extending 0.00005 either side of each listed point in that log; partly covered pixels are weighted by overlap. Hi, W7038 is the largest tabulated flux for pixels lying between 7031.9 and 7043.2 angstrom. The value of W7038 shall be 8.361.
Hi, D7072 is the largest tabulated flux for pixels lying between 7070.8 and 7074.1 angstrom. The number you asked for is 7.287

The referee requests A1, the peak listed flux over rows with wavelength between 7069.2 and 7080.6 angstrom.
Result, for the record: 7.899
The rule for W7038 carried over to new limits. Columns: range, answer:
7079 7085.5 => 7.024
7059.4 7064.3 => 7.288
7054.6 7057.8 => 6.943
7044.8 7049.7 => 7.818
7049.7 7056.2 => 7.418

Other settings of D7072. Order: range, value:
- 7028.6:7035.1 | 7.569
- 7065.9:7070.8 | 7.036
